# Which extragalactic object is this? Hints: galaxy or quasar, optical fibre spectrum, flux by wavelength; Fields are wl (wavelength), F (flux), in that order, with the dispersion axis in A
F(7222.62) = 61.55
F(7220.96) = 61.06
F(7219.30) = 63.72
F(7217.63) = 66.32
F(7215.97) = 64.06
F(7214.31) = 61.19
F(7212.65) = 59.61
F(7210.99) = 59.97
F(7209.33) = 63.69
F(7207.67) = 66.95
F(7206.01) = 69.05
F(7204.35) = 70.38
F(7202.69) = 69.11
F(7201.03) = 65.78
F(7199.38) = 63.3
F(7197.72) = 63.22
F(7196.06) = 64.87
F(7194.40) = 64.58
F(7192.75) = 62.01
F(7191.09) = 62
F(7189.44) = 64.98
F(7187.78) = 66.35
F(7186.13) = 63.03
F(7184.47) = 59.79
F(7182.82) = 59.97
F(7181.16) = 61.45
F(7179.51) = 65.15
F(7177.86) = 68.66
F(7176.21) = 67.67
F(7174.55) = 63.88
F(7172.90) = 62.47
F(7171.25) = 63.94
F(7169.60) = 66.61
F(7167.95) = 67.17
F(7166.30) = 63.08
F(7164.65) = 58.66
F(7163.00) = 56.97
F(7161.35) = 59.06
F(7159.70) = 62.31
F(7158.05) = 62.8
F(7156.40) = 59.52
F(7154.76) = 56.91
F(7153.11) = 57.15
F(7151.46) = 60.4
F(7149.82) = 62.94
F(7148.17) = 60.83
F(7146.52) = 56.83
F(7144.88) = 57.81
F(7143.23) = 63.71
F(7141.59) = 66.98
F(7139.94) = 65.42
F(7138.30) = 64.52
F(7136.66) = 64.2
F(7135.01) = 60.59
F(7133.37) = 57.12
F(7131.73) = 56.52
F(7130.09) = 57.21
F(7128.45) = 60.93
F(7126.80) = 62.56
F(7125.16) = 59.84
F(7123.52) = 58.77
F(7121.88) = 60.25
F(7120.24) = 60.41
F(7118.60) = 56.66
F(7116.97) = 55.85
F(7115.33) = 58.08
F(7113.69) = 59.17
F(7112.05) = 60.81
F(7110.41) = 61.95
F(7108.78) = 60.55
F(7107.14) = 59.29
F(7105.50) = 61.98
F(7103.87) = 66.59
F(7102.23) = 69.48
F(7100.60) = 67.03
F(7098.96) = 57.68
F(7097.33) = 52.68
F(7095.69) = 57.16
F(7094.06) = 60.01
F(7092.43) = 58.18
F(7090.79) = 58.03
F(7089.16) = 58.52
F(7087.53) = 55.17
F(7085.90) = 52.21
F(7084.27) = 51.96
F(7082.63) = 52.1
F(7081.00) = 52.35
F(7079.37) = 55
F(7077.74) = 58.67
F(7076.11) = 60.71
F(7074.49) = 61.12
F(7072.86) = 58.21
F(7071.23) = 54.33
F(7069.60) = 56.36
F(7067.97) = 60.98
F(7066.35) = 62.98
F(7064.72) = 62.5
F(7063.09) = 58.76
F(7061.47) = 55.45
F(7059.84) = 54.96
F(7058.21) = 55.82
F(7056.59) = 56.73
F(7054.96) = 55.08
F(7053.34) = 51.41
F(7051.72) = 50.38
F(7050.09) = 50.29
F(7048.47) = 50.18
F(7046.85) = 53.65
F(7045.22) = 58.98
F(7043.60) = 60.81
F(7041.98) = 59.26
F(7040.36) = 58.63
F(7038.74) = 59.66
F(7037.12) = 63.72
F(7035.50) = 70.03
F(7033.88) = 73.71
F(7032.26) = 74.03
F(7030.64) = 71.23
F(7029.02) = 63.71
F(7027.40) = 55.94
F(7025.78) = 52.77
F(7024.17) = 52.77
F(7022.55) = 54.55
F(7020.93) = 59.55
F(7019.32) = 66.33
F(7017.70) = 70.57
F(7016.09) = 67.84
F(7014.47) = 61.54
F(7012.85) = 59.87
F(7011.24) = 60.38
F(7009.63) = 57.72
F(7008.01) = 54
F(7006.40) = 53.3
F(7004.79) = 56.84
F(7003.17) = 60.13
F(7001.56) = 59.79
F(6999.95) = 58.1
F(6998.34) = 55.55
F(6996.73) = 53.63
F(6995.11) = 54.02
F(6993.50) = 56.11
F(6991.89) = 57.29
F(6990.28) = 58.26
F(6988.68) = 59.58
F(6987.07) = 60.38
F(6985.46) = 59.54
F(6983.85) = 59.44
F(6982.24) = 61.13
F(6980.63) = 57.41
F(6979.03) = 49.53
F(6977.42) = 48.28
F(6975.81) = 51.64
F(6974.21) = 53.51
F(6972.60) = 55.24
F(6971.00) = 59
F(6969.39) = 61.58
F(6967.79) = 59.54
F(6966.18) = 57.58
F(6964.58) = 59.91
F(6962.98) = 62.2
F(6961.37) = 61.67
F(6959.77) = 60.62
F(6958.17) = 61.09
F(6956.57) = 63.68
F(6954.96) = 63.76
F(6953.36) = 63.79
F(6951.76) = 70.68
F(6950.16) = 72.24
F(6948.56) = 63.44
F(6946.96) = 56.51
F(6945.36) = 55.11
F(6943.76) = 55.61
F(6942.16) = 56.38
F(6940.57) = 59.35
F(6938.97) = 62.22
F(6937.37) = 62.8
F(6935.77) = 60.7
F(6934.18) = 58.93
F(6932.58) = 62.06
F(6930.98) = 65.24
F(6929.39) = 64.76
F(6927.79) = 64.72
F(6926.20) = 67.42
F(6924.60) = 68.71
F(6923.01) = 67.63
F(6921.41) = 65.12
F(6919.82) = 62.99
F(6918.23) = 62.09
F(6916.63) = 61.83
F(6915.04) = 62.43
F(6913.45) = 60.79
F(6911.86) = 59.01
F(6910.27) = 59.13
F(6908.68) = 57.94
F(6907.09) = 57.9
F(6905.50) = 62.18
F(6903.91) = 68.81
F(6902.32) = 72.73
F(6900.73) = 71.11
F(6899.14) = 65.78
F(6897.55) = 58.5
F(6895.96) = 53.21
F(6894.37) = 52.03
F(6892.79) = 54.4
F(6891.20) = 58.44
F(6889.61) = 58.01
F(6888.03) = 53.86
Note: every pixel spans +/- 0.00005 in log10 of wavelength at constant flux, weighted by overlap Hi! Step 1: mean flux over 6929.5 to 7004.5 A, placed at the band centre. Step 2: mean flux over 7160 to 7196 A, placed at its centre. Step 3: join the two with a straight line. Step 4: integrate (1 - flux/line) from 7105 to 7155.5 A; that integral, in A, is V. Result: 1.7 A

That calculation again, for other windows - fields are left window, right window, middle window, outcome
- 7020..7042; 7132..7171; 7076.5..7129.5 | 2.5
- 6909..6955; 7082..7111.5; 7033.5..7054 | 0.6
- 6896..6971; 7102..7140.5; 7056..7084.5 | 1.8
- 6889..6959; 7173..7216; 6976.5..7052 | 4.6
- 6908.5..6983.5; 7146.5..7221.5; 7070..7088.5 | 1.9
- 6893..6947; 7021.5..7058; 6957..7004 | 2.1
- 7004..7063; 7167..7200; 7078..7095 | 1.5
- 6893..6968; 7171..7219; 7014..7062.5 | 2.6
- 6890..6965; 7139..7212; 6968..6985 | 1.7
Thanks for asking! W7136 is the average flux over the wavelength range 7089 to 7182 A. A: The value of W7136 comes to 61.1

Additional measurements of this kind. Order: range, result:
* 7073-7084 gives 56.5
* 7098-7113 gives 62.7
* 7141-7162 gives 60.5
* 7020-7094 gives 58.1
